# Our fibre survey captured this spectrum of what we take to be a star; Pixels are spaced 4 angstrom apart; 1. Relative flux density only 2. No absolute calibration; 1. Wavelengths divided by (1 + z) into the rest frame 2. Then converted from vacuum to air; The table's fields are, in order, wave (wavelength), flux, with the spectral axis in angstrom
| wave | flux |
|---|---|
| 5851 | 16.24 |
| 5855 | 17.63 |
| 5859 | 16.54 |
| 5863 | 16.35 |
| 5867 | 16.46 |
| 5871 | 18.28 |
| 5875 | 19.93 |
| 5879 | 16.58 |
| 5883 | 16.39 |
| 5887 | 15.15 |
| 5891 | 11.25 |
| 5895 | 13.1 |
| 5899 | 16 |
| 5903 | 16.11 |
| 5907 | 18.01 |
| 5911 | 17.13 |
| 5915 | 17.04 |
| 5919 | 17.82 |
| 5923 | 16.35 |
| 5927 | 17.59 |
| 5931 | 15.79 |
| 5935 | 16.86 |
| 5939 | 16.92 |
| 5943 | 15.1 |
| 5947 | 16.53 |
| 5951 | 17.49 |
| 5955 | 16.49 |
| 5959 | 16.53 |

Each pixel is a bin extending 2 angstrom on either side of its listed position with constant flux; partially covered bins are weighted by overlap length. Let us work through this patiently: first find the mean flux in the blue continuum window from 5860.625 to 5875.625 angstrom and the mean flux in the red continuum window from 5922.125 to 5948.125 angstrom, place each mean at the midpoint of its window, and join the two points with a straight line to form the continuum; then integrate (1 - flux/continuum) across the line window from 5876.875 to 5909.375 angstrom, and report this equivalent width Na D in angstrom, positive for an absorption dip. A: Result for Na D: 3.3 angstrom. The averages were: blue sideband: 17.5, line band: 15.4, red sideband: 16.5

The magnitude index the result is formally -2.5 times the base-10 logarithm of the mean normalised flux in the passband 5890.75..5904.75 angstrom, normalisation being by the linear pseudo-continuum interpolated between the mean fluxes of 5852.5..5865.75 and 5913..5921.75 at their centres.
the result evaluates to 0.19 mag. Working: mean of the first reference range 16.8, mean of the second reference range 17.3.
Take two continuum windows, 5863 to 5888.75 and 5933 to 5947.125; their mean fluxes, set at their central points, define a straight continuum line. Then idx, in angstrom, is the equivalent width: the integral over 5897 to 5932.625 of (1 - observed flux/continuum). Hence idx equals -0.5 angstrom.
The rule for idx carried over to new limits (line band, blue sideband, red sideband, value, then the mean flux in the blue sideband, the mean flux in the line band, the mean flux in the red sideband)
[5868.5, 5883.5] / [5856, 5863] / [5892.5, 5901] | -2.2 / 16.6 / 17.9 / 14.4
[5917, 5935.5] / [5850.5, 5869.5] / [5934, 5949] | -0.6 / 16.7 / 16.9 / 16.3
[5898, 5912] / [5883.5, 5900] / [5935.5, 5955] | -2.1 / 14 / 16.8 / 16.5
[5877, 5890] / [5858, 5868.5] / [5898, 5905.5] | 0.5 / 16.4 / 15.7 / 16.2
